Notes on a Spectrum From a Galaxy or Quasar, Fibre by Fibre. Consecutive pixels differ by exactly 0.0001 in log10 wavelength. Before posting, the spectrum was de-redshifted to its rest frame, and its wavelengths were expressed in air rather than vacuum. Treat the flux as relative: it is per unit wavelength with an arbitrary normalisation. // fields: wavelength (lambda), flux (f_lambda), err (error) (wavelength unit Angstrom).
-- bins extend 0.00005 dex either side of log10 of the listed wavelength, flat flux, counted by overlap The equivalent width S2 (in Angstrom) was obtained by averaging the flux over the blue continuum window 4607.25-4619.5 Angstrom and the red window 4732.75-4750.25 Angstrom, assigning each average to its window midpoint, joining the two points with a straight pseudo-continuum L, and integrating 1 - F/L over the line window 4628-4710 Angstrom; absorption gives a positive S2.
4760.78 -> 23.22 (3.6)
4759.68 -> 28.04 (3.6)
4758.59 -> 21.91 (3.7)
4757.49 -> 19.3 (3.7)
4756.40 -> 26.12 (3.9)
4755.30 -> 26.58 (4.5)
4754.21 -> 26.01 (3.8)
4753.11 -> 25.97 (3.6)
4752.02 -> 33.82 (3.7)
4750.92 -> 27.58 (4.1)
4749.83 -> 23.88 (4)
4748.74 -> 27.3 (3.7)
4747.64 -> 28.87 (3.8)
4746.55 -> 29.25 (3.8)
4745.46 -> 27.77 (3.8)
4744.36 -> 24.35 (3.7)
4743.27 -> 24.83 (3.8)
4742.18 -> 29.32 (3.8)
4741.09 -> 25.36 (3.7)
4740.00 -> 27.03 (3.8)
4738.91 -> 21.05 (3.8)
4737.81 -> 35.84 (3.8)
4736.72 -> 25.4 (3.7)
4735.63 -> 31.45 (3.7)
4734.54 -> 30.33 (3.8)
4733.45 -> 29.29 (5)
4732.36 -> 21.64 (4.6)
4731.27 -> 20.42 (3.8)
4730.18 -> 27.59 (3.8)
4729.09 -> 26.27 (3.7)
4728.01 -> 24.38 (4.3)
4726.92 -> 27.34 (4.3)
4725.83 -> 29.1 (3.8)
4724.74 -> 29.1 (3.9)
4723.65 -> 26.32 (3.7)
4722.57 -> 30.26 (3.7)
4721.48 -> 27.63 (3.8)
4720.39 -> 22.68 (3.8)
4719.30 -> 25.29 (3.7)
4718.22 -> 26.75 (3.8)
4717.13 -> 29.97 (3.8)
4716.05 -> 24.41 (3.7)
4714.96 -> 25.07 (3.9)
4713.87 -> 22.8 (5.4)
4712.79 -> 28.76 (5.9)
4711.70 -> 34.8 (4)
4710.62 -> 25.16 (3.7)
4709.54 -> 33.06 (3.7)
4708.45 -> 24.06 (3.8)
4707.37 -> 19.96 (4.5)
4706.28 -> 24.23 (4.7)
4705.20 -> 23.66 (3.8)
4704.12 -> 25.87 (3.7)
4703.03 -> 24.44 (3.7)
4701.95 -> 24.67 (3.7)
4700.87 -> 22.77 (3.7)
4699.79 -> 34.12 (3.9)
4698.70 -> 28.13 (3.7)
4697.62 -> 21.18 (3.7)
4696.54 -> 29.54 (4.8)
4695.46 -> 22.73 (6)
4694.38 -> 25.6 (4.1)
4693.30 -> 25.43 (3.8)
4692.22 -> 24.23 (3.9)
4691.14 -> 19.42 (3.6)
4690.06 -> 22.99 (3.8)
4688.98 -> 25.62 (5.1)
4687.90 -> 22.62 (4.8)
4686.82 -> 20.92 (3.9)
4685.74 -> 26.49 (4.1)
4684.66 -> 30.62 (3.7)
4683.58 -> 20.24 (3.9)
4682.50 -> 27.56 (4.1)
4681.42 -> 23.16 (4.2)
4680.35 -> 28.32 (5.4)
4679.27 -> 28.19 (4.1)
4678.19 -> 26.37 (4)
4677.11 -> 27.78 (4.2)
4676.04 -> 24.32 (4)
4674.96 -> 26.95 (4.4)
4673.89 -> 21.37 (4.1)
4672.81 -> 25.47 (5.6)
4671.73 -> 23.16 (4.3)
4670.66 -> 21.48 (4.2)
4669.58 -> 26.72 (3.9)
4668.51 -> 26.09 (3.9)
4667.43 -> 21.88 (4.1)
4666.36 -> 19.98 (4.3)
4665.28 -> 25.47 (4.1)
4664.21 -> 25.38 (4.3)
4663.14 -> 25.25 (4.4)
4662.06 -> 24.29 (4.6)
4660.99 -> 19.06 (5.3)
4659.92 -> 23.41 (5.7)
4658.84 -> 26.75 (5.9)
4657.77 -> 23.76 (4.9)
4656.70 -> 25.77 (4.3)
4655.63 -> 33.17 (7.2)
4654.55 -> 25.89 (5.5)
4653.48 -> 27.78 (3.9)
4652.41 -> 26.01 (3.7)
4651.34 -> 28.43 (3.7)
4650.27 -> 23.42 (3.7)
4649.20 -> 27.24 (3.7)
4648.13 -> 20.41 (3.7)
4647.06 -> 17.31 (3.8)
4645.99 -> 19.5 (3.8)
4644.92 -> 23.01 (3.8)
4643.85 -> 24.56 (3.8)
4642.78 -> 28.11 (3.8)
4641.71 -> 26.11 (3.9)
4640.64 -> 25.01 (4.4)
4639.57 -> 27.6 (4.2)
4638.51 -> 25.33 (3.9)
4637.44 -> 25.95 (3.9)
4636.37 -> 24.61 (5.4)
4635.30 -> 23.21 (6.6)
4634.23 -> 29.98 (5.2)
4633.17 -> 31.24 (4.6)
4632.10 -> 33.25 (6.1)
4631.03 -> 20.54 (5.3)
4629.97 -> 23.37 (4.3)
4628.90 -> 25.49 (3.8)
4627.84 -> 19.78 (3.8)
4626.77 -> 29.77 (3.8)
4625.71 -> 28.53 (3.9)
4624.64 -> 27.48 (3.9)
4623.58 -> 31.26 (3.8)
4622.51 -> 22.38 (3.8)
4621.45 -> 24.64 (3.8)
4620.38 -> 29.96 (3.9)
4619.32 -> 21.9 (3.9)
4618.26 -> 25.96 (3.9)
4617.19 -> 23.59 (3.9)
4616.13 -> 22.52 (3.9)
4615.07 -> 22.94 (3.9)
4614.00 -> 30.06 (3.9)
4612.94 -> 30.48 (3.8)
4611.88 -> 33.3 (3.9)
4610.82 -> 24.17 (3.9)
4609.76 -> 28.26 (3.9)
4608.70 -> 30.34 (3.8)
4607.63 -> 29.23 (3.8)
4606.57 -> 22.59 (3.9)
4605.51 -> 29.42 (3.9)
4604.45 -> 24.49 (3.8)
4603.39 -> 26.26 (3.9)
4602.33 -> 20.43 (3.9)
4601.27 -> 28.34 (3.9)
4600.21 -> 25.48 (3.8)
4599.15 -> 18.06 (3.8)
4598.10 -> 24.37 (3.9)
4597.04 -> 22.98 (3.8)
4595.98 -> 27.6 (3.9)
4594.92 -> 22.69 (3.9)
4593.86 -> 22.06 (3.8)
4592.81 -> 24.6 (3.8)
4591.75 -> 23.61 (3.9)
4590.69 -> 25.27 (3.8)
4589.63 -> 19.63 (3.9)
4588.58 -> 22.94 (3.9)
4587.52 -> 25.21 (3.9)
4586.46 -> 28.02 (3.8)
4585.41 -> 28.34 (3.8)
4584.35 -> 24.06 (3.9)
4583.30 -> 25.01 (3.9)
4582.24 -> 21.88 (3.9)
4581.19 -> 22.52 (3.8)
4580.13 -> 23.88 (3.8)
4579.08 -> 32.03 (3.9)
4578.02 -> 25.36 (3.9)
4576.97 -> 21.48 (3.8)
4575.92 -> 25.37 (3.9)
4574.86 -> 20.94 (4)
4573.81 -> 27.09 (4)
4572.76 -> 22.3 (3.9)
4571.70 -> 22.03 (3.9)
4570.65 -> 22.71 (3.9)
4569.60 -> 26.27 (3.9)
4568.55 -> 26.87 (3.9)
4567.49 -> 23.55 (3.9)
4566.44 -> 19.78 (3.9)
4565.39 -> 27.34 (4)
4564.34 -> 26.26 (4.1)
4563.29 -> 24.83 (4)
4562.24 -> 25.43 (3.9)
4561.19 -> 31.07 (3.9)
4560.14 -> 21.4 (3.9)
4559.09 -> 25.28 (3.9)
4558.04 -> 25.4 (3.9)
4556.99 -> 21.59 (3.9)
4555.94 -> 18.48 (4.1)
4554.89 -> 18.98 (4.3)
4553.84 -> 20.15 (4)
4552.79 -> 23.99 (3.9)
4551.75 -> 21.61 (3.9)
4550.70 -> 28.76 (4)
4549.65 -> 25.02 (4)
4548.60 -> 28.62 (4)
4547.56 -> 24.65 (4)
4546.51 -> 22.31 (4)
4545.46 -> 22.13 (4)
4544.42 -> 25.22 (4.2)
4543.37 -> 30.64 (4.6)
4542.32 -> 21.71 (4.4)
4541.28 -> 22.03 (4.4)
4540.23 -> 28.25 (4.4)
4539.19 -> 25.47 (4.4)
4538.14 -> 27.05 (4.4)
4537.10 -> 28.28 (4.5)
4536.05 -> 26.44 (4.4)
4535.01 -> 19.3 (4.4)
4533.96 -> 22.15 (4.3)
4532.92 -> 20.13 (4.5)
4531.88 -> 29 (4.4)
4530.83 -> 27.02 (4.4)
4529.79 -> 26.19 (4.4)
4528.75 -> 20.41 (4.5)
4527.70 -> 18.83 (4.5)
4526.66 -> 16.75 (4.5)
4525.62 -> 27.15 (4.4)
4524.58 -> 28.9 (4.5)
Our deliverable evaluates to 6.6 Angstrom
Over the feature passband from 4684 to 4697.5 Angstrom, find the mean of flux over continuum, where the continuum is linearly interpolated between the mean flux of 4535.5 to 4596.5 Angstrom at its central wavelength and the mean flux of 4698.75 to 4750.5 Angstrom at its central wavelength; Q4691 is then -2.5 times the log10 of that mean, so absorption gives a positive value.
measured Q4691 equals 0.072 mag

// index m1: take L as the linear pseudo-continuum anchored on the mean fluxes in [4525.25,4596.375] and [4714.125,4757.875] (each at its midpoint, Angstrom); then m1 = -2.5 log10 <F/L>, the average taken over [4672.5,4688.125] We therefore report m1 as 0.023 mag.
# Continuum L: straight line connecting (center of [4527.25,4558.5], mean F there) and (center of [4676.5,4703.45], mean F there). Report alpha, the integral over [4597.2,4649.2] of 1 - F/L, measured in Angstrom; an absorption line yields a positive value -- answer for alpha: -1.9 Angstrom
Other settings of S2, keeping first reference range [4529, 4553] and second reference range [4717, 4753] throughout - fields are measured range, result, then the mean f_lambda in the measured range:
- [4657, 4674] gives 1.7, 23.8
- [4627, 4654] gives 1.0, 25.1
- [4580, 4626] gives 0.6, 25.4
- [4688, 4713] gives 1.1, 25.6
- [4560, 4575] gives 0.4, 24.7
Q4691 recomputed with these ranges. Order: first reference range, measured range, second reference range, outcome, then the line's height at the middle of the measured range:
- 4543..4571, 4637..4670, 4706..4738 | 0.045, 25.8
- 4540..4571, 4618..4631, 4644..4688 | -0.049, 24.5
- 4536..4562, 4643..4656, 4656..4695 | -0.007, 24.5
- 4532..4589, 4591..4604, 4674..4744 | 0.042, 24.8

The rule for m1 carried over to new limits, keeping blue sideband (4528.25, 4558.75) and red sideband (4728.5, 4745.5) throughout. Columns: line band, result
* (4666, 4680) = 0.05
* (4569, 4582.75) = 0.02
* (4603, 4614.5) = -0.12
